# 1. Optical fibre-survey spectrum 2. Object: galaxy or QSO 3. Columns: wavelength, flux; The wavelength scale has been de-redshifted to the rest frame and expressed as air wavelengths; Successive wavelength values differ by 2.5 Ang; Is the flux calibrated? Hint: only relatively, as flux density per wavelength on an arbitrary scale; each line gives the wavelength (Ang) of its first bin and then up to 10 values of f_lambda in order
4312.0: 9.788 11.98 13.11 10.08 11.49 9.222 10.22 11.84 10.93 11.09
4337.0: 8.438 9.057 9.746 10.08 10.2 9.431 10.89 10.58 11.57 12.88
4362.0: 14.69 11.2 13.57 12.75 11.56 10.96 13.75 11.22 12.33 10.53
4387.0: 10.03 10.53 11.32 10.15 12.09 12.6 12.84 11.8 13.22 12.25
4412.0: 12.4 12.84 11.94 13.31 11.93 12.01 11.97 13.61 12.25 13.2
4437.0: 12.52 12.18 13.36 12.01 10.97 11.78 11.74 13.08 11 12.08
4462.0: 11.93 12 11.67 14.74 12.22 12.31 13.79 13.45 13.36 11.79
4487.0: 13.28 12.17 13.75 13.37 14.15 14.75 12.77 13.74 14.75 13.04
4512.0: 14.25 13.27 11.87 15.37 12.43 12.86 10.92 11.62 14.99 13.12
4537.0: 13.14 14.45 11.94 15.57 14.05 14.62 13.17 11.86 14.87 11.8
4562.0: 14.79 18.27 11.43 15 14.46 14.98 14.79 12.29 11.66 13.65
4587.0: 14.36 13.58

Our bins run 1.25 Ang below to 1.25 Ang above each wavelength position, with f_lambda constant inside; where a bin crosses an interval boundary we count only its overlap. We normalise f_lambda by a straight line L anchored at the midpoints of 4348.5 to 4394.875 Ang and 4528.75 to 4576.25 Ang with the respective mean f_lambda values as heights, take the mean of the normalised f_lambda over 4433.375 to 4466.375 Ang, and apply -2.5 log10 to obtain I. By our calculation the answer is 0.04 mag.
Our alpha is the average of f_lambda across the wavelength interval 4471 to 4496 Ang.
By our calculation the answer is 13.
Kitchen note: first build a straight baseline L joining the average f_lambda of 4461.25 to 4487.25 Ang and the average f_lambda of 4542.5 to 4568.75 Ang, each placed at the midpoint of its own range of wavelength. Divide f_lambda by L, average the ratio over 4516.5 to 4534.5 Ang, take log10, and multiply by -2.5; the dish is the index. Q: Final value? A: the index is 0.05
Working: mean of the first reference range 12.8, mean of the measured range 12.9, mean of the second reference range 14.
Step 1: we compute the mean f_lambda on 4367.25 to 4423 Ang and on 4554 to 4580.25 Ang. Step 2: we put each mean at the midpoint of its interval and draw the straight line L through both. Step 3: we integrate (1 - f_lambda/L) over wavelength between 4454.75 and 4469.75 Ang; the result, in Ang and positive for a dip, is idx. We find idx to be 0.8 Ang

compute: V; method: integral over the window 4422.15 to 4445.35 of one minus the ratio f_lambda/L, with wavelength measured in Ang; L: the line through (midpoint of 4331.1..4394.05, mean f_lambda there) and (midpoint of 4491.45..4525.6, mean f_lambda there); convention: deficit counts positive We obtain -0.4 Ang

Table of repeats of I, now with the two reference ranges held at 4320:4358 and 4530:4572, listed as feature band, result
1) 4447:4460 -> 0.038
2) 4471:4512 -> -0.035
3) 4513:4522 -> -0.002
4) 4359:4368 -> -0.217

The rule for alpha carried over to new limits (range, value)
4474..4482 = 13.3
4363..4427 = 12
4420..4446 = 12.5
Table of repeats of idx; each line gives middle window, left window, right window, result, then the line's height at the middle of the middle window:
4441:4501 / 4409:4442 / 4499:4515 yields 2.4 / 13.2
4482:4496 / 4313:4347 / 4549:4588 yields -0.2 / 12.8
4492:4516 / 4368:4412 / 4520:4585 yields -1.3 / 13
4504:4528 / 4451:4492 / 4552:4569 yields -0.1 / 13.2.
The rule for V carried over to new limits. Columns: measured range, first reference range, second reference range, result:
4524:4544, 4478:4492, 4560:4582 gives 1.0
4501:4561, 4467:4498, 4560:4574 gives 2.7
